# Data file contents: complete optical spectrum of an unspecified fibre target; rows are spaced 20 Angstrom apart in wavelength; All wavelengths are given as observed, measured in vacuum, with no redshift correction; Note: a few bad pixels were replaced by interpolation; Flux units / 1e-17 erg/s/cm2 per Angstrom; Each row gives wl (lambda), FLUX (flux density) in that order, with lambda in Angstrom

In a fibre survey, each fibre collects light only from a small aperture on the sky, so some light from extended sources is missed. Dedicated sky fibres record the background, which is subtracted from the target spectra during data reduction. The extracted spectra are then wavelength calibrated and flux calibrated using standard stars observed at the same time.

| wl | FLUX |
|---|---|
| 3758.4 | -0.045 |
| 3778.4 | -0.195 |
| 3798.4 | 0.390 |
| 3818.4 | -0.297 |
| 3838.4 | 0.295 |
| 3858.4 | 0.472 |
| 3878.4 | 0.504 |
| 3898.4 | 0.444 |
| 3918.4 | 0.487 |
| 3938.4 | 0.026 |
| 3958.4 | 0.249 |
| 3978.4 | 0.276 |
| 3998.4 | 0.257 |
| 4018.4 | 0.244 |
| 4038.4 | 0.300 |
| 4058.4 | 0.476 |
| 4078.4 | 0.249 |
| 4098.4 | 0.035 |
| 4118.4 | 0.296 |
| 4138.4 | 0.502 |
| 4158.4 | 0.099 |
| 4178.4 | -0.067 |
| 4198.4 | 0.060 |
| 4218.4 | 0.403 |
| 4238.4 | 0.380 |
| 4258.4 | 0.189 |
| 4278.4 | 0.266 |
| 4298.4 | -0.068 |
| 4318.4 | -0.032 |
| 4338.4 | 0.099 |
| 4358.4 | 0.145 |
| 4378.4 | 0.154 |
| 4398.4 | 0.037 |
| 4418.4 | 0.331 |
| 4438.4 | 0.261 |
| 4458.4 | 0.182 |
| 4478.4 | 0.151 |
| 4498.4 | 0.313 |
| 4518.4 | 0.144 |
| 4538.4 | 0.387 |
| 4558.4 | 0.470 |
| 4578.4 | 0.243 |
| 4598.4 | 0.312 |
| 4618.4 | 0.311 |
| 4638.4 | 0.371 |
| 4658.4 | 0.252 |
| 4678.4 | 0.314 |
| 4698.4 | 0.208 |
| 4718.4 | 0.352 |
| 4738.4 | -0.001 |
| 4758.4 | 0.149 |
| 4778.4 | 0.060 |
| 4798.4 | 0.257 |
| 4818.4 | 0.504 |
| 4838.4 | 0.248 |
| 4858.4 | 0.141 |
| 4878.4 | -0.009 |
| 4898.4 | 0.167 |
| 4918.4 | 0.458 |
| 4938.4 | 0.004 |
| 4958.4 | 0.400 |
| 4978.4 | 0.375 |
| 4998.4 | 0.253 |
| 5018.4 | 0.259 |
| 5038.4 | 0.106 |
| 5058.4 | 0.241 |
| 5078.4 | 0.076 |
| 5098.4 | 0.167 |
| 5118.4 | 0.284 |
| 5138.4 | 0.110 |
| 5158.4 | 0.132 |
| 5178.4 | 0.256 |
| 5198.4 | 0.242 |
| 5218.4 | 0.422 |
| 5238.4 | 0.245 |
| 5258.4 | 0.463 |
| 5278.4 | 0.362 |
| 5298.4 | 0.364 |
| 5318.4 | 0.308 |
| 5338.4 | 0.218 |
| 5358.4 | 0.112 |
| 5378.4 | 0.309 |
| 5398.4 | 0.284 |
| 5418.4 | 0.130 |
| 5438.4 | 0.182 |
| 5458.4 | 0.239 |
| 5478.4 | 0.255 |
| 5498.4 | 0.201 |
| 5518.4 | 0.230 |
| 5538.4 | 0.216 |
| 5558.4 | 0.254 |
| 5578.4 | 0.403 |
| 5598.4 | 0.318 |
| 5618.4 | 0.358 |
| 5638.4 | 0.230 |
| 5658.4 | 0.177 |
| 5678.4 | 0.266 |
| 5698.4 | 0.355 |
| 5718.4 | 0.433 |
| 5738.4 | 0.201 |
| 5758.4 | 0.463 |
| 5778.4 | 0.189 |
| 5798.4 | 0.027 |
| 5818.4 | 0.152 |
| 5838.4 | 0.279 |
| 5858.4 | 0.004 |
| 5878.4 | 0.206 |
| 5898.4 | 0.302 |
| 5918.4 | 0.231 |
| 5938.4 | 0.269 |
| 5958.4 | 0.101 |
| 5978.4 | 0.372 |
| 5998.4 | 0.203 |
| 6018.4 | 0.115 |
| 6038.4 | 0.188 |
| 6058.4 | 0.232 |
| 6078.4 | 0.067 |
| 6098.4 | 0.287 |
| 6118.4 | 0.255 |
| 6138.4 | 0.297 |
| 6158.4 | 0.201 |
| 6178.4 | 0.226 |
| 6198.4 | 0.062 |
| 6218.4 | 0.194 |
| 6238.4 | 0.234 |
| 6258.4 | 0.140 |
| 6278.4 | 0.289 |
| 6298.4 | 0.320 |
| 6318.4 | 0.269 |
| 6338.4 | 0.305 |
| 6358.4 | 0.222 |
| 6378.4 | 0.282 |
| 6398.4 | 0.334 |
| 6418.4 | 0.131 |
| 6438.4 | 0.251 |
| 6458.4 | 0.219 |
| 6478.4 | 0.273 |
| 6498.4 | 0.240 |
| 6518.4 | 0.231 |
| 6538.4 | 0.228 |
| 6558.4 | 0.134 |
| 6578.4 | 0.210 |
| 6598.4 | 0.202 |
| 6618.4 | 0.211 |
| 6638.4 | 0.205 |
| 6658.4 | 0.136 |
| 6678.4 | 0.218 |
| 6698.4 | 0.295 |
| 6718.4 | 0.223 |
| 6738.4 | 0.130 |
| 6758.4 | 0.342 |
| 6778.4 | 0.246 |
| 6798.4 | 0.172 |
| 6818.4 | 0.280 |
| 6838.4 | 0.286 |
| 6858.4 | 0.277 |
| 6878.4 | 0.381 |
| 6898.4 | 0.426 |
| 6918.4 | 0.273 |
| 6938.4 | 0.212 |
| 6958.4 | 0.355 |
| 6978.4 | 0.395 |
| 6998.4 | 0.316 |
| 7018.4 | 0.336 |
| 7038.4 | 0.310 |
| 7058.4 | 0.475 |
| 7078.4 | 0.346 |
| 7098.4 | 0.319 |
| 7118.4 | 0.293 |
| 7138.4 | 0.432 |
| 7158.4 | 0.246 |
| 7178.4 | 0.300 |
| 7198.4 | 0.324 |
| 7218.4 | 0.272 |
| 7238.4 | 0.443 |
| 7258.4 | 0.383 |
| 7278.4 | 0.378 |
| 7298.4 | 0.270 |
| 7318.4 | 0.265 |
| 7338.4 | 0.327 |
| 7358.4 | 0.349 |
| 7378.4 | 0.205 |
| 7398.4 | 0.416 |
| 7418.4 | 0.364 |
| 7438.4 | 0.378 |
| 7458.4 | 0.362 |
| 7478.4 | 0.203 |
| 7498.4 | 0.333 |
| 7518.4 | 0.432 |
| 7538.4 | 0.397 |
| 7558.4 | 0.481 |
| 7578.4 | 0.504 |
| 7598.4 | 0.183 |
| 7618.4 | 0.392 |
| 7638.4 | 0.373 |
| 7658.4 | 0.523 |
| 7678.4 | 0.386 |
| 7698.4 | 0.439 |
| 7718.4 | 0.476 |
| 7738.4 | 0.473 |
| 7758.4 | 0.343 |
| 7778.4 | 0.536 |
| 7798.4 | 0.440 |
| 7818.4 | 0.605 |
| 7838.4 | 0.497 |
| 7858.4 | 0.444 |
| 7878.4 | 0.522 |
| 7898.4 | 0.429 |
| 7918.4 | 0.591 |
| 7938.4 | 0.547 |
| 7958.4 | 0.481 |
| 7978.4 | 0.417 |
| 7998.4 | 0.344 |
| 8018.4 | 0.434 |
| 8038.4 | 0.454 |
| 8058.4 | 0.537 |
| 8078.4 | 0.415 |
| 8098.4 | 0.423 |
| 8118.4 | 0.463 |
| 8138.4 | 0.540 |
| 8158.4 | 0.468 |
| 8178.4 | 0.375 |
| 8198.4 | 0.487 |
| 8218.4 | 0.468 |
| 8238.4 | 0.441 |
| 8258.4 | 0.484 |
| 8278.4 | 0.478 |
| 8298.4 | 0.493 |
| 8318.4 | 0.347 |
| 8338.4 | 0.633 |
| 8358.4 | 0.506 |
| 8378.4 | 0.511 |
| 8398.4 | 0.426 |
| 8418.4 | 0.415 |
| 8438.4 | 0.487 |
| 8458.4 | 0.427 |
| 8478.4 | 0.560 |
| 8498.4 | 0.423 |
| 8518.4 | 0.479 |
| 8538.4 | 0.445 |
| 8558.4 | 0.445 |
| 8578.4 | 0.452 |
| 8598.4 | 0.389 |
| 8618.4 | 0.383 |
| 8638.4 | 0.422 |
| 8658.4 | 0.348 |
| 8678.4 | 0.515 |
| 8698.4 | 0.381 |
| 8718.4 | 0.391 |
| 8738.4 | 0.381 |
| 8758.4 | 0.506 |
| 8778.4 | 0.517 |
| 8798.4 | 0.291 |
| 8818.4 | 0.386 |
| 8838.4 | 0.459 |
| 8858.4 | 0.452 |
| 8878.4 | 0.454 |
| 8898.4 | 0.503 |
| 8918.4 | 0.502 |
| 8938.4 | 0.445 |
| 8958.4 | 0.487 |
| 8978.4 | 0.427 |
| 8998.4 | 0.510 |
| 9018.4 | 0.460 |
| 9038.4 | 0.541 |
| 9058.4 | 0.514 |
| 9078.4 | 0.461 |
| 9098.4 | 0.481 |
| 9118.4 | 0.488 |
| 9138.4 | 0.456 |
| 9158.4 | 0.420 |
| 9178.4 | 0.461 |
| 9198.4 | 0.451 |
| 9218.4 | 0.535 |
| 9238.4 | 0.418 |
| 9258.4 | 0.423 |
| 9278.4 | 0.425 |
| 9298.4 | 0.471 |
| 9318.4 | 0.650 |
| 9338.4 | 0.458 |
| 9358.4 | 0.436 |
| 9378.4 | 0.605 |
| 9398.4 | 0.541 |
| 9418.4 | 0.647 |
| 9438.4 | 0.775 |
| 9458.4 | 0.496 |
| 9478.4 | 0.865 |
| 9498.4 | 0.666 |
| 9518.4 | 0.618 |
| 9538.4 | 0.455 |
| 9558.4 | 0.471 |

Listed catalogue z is 0.71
